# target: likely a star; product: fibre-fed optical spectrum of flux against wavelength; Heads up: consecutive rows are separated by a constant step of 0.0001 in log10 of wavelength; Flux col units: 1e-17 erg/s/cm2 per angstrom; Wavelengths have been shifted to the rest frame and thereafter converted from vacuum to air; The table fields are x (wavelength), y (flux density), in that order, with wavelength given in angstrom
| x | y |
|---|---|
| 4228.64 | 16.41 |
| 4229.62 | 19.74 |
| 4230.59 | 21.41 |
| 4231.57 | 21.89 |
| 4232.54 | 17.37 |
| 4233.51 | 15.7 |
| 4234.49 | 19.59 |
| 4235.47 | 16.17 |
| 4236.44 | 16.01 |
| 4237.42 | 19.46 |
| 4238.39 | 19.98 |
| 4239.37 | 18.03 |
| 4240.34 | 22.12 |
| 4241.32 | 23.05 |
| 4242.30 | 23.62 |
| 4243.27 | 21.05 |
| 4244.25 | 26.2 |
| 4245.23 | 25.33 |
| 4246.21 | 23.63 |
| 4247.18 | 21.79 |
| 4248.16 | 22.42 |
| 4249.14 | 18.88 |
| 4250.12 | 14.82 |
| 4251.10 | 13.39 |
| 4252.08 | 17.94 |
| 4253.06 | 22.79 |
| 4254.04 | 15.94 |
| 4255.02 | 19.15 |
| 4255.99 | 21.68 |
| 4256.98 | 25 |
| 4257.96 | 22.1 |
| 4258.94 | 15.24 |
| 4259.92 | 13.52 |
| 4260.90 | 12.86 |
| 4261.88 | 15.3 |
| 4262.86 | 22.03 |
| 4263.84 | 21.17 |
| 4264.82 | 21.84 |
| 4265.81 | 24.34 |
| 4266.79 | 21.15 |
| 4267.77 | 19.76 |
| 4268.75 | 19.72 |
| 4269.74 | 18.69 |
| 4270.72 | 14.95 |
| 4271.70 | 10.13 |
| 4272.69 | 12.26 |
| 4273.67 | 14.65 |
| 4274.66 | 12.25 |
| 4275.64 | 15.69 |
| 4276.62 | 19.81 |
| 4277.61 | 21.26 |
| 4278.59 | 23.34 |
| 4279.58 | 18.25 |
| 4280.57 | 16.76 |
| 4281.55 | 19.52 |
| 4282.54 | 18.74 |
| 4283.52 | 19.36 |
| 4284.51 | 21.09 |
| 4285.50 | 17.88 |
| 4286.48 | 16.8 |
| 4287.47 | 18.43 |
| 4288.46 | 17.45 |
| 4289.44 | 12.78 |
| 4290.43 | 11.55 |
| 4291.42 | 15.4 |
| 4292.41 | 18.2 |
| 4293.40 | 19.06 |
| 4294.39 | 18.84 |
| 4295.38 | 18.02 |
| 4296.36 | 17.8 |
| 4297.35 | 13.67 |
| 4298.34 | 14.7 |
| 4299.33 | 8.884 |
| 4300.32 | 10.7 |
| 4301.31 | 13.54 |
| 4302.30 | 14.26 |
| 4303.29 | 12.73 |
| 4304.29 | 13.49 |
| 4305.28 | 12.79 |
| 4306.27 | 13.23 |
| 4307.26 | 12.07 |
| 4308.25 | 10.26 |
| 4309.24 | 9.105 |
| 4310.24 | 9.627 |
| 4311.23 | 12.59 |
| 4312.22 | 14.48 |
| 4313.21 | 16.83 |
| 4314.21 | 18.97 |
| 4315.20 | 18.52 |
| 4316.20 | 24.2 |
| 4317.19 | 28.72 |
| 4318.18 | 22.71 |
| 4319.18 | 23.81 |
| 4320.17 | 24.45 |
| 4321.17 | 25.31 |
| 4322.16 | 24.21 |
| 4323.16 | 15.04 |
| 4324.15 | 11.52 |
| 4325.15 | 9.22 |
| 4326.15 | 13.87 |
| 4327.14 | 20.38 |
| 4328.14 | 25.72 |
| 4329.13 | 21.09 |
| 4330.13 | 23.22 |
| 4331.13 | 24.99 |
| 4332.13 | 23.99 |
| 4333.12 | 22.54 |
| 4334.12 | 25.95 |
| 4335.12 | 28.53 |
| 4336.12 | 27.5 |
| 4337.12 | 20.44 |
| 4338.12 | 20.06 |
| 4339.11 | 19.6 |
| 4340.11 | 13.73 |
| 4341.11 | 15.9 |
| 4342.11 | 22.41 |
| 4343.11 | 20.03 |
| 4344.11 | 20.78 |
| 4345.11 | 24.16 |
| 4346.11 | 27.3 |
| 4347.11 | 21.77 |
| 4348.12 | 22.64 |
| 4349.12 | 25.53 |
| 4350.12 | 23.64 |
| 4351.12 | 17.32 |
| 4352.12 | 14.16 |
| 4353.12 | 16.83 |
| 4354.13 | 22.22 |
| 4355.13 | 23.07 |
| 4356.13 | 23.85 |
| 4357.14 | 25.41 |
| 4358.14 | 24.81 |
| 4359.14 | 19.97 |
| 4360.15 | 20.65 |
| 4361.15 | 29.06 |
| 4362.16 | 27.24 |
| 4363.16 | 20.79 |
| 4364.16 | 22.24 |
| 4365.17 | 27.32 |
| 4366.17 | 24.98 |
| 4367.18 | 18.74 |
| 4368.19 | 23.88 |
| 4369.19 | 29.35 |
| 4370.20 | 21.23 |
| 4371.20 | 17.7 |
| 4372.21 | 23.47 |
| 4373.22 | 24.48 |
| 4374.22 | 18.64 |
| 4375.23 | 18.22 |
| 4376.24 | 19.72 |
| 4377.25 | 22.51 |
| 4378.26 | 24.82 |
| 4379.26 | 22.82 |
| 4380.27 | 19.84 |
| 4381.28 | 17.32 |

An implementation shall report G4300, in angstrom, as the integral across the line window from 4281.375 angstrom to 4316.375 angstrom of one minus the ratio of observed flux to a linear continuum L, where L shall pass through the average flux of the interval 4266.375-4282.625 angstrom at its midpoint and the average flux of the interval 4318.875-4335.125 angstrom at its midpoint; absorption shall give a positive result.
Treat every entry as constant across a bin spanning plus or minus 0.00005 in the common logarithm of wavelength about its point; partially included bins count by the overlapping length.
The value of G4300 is 6.9 angstrom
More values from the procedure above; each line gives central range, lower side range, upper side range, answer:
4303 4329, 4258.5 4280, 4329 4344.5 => 4.4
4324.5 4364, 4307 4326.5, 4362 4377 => -3.5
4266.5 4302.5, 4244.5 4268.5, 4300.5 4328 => 3.2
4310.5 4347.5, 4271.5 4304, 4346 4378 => -2.2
